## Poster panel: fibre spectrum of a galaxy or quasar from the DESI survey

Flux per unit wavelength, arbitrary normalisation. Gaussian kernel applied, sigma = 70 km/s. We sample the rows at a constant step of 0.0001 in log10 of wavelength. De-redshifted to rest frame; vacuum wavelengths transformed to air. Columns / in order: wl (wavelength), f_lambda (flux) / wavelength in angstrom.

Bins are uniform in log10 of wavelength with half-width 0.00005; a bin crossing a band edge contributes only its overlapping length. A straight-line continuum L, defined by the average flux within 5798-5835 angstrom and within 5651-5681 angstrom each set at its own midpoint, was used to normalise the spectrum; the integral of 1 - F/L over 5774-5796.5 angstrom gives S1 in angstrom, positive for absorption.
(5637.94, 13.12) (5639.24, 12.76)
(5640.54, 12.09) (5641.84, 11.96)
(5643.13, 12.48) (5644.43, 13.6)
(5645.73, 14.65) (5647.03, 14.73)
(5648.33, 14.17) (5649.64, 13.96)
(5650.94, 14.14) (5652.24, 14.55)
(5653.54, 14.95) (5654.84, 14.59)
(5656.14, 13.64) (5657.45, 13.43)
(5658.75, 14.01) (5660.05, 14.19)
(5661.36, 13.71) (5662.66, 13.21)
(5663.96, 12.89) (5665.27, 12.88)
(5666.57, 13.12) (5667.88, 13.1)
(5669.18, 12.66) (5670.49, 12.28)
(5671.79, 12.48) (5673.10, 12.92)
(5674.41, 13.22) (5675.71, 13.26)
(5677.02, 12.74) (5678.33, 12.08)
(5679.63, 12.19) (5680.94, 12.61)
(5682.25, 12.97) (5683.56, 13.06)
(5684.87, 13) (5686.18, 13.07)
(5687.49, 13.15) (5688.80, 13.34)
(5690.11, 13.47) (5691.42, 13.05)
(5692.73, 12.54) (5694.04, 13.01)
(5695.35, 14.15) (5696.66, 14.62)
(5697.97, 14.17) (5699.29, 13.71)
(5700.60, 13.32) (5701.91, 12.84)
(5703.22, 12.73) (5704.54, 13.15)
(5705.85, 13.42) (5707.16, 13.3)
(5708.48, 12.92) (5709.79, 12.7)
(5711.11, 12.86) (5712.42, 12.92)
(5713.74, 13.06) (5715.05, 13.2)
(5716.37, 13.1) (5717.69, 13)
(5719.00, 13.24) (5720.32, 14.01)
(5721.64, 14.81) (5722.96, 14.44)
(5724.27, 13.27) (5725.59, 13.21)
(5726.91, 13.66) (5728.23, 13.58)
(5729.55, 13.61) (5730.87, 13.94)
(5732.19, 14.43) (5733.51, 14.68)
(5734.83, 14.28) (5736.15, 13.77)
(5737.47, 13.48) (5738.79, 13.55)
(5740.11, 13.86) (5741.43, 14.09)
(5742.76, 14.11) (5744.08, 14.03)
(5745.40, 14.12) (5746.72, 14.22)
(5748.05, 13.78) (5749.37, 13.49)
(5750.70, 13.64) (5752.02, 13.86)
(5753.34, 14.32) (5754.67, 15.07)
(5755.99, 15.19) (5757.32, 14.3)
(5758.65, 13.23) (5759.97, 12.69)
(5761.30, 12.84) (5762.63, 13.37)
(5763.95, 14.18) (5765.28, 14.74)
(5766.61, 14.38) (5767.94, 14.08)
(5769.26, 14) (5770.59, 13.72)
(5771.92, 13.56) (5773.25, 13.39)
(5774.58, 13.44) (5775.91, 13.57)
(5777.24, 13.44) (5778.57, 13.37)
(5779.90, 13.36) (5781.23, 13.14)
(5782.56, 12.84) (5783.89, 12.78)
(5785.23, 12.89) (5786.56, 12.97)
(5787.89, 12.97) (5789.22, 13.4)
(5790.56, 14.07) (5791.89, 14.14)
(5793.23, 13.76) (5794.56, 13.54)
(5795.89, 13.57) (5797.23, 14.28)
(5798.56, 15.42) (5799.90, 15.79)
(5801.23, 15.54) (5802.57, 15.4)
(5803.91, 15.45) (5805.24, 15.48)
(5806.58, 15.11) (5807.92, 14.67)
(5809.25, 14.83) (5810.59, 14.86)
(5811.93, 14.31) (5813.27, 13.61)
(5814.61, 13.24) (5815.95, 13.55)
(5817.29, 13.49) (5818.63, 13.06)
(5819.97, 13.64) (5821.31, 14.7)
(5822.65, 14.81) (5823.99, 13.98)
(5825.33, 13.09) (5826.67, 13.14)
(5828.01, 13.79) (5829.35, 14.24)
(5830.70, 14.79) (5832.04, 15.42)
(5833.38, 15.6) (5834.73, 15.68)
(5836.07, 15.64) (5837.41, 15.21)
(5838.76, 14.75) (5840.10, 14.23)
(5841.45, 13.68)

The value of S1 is 1.4 angstrom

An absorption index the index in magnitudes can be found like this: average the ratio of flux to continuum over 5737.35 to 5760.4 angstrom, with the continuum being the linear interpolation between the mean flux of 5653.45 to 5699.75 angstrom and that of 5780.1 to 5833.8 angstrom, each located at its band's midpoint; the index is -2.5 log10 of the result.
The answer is -0.02 mag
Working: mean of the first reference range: 13.2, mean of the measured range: 14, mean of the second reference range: 14.1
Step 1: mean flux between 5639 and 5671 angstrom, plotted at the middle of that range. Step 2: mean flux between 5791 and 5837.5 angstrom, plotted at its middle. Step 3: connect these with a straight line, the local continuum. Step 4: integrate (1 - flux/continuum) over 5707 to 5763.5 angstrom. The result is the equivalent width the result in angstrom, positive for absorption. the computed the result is 1.2 angstrom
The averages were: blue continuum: 13.5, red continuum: 14.5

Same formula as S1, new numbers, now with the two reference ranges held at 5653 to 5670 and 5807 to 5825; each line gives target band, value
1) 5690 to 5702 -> 0.1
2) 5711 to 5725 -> 0.3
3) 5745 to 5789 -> 0.7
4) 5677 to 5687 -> 0.7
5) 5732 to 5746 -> -0.2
